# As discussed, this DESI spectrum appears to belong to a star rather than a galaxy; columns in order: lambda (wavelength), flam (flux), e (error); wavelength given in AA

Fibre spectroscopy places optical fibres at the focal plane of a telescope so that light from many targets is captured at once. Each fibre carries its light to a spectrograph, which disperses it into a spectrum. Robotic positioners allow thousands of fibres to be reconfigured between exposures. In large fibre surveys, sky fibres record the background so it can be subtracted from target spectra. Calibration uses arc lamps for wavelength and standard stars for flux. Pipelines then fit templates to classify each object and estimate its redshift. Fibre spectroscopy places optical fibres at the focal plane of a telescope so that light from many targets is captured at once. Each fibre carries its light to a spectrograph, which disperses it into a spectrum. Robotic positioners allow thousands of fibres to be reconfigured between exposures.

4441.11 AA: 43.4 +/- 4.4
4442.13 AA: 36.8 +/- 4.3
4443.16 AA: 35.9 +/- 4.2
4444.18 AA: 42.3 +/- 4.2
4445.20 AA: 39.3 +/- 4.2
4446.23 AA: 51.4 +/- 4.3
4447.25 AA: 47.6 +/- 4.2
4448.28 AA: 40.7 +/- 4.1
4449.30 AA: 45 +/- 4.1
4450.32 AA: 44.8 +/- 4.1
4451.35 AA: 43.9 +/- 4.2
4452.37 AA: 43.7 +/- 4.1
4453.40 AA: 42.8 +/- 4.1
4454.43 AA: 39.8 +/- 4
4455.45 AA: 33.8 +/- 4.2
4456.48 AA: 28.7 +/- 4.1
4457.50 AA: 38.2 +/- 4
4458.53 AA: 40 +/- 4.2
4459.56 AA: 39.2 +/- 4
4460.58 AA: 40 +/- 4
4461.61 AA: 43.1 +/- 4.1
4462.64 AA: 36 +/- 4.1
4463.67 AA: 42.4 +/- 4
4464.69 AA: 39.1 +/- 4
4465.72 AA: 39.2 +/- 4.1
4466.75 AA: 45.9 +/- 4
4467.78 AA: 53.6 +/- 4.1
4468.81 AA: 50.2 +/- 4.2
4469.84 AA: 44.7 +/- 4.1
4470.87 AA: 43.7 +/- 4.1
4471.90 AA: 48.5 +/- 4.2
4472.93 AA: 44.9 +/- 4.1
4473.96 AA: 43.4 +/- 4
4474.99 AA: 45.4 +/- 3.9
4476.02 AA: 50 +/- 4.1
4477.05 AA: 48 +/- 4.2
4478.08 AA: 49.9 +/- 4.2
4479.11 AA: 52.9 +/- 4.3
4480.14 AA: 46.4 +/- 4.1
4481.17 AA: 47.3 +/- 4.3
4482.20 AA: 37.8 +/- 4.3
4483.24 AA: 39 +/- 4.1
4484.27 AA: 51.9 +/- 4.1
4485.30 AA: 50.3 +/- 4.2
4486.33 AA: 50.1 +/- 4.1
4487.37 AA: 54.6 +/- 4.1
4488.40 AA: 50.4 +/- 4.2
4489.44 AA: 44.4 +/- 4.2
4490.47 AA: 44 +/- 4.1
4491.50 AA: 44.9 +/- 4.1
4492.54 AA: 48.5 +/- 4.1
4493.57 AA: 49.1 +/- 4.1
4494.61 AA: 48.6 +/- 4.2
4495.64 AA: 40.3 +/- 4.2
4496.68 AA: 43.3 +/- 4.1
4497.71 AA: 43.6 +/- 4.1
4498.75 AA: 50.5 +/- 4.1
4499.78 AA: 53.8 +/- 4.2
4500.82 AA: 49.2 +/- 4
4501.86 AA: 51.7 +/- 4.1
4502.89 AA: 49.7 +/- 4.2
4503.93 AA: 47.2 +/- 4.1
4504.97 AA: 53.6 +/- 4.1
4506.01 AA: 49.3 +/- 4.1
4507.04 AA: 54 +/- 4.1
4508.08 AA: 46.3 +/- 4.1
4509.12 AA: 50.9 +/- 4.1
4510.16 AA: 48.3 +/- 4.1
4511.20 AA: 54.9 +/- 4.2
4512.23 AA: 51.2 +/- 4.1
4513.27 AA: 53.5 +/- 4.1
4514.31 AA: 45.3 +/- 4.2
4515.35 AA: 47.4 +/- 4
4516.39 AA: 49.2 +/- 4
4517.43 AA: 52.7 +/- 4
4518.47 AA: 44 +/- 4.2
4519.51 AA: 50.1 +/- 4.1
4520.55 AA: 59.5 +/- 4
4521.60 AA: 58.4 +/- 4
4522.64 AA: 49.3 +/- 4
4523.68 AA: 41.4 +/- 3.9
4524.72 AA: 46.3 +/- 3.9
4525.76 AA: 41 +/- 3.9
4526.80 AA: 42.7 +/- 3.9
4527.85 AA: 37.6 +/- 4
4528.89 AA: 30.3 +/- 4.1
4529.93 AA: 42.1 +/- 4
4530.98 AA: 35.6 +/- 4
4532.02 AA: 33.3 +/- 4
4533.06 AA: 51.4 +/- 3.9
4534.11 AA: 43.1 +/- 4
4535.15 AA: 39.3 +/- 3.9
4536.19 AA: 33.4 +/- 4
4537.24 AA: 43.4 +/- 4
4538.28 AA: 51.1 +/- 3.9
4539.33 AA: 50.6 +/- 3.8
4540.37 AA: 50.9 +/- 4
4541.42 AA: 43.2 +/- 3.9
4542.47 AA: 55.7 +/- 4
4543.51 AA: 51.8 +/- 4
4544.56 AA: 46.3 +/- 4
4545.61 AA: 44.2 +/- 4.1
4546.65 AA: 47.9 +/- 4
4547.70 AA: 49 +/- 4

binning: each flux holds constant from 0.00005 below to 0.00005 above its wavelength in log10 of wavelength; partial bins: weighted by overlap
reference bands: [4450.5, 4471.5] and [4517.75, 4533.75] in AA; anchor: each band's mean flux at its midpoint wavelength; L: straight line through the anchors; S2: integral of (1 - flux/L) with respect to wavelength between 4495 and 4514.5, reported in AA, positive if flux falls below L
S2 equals -2.7 AA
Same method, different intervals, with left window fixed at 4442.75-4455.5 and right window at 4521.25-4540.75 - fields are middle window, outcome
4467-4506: -4.4 AA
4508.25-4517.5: -1.5 AA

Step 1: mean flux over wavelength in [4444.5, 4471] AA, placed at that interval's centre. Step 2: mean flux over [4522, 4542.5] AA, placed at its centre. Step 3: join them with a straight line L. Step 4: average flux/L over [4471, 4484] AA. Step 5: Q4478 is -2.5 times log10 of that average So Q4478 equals -0.09 mag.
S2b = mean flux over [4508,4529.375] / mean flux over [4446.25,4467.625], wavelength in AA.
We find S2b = 1.2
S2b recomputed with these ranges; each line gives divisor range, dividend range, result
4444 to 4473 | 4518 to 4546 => 1.06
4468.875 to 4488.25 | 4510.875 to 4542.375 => 0.97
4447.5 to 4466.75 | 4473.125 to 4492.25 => 1.17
